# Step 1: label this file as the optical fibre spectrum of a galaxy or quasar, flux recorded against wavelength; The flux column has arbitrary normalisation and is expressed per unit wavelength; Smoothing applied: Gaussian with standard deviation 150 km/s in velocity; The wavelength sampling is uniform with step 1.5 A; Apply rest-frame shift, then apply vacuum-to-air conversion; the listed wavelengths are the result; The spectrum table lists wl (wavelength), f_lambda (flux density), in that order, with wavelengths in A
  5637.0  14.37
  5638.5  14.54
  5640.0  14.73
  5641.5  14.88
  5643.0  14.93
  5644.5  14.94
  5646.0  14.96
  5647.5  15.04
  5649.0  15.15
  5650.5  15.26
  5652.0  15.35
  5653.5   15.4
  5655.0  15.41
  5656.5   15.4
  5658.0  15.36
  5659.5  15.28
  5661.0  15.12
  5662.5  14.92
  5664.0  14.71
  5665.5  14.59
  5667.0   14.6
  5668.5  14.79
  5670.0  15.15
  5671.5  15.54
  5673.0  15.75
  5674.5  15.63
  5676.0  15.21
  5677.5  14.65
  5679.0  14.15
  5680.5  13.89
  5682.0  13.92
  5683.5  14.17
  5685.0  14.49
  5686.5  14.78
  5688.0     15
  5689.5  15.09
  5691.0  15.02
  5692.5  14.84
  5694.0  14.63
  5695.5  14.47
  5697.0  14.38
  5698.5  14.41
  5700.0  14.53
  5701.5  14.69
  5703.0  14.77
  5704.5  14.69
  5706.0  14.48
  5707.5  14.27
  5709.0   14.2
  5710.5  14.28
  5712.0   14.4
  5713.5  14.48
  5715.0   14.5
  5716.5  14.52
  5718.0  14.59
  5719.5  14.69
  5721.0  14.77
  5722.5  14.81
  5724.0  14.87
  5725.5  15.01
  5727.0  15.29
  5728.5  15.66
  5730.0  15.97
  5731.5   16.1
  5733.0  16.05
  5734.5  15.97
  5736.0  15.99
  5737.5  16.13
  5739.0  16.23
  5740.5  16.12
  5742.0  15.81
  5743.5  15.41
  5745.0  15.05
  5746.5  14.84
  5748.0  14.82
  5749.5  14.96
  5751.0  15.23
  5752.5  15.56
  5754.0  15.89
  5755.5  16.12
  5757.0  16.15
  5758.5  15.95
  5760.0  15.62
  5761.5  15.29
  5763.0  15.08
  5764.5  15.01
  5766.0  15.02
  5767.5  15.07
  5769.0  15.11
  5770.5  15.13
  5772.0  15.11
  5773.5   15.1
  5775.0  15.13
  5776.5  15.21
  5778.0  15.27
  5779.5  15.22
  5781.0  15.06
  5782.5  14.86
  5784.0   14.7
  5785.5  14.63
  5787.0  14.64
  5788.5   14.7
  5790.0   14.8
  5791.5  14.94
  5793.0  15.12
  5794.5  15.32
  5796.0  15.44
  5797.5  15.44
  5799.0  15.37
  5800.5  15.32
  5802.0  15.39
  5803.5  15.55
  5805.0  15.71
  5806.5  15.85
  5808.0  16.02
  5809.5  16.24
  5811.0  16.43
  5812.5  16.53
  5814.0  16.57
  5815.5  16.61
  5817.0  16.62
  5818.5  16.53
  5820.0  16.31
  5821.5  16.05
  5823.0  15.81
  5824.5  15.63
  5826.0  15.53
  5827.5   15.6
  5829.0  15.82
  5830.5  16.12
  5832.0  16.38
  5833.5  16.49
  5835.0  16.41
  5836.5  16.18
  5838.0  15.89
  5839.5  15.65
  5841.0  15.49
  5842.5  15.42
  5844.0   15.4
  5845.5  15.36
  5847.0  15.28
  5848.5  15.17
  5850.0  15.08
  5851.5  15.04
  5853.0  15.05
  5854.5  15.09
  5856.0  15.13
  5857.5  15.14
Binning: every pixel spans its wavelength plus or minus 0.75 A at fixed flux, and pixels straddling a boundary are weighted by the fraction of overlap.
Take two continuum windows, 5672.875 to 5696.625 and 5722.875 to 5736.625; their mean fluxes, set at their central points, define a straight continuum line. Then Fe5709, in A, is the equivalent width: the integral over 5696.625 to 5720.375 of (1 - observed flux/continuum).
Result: 1.1 A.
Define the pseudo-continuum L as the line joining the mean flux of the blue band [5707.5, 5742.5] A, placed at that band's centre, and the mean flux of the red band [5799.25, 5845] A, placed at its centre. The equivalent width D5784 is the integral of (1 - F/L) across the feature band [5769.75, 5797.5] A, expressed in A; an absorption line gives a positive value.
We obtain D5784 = 1.1 A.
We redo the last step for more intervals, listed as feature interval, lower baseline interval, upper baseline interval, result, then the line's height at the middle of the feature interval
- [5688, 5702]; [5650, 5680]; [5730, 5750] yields 0.58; 15.3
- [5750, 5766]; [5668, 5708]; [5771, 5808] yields -0.55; 15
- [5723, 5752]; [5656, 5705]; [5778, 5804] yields -1.16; 15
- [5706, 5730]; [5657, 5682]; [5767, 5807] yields 0.48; 15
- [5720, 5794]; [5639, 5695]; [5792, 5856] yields 0.43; 15.4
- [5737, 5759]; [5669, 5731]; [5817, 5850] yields -0.68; 15.1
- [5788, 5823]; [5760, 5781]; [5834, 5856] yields -1.11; 15.3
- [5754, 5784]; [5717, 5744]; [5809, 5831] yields 0.95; 15.8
